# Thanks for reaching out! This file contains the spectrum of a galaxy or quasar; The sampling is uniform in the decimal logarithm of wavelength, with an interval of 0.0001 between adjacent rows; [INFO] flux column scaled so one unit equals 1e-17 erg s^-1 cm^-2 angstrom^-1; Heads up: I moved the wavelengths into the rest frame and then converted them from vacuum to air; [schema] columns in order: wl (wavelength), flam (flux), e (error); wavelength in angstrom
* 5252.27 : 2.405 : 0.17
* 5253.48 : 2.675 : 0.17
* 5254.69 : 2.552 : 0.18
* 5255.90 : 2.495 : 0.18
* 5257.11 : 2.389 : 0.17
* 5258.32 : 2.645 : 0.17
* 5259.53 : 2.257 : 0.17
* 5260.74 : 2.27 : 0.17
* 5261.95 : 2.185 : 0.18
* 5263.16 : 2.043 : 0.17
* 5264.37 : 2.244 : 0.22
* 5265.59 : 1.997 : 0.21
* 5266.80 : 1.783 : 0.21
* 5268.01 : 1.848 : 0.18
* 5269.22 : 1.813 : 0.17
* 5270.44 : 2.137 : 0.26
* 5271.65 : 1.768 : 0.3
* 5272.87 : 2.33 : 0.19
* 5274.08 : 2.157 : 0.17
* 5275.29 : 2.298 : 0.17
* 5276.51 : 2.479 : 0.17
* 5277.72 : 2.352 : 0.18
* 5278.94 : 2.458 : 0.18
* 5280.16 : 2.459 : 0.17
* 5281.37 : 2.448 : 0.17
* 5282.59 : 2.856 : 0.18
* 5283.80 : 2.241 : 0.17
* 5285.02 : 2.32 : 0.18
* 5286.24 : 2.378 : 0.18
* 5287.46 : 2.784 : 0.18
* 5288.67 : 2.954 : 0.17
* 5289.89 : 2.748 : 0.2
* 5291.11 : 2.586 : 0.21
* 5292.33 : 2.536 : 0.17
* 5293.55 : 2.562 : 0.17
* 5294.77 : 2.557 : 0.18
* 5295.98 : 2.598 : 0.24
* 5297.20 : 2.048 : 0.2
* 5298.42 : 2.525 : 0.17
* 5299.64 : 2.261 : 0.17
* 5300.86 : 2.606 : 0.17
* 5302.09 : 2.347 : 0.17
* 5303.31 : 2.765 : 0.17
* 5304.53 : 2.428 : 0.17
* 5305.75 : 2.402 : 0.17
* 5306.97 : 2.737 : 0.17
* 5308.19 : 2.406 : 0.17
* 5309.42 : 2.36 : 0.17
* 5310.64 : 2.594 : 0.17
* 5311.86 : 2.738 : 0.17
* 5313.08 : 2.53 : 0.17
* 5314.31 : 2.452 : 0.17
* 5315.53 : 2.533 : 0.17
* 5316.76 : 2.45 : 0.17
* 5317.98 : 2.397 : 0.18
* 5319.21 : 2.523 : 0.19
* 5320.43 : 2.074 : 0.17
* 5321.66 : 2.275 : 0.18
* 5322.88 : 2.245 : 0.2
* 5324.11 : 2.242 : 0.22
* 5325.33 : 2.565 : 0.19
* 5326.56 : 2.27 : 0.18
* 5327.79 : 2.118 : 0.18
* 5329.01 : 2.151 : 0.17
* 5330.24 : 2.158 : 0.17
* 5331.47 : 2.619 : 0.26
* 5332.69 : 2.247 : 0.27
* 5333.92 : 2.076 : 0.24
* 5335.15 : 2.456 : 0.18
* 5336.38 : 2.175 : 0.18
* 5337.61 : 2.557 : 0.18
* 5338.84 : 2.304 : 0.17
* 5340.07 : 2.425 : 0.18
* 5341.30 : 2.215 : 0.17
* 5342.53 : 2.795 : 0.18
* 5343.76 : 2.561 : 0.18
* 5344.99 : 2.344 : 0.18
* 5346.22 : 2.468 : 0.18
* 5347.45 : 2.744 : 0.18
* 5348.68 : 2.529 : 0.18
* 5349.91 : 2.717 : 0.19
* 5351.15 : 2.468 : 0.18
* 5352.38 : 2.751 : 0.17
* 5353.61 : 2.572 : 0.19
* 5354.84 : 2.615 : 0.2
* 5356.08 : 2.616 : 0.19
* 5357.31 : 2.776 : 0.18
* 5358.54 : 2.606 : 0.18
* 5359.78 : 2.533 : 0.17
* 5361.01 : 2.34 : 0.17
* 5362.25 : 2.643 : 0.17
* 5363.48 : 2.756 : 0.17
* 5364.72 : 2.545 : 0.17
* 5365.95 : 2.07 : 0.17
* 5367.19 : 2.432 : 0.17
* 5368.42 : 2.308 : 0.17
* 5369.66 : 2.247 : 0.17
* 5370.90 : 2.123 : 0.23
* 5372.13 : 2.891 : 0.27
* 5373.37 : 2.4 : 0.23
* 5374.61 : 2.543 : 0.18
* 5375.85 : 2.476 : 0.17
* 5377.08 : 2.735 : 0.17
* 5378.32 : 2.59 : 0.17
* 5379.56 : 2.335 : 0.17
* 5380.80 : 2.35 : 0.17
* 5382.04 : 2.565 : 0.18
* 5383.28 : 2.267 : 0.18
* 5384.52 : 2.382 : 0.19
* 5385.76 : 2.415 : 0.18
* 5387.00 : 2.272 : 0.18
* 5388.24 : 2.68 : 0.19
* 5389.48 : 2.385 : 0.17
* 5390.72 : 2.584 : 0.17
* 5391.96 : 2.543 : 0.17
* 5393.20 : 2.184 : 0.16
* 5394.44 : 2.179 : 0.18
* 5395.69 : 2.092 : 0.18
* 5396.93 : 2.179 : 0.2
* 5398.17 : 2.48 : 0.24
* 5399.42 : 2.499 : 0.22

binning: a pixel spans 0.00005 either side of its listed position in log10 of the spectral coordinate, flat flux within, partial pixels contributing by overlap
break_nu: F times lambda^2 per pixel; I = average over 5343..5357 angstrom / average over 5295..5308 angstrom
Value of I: 1.07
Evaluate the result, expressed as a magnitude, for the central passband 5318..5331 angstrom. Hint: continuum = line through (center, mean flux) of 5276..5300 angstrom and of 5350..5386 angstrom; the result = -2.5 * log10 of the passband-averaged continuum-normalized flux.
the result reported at 0.11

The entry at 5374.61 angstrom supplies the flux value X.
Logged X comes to 2.543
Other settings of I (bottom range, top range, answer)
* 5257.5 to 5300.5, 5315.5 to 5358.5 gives 1.06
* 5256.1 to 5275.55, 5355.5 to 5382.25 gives 1.21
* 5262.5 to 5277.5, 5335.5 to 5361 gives 1.25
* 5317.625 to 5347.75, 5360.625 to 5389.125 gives 1.06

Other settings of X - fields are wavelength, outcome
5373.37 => 2.4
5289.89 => 2.748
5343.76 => 2.561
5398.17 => 2.48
